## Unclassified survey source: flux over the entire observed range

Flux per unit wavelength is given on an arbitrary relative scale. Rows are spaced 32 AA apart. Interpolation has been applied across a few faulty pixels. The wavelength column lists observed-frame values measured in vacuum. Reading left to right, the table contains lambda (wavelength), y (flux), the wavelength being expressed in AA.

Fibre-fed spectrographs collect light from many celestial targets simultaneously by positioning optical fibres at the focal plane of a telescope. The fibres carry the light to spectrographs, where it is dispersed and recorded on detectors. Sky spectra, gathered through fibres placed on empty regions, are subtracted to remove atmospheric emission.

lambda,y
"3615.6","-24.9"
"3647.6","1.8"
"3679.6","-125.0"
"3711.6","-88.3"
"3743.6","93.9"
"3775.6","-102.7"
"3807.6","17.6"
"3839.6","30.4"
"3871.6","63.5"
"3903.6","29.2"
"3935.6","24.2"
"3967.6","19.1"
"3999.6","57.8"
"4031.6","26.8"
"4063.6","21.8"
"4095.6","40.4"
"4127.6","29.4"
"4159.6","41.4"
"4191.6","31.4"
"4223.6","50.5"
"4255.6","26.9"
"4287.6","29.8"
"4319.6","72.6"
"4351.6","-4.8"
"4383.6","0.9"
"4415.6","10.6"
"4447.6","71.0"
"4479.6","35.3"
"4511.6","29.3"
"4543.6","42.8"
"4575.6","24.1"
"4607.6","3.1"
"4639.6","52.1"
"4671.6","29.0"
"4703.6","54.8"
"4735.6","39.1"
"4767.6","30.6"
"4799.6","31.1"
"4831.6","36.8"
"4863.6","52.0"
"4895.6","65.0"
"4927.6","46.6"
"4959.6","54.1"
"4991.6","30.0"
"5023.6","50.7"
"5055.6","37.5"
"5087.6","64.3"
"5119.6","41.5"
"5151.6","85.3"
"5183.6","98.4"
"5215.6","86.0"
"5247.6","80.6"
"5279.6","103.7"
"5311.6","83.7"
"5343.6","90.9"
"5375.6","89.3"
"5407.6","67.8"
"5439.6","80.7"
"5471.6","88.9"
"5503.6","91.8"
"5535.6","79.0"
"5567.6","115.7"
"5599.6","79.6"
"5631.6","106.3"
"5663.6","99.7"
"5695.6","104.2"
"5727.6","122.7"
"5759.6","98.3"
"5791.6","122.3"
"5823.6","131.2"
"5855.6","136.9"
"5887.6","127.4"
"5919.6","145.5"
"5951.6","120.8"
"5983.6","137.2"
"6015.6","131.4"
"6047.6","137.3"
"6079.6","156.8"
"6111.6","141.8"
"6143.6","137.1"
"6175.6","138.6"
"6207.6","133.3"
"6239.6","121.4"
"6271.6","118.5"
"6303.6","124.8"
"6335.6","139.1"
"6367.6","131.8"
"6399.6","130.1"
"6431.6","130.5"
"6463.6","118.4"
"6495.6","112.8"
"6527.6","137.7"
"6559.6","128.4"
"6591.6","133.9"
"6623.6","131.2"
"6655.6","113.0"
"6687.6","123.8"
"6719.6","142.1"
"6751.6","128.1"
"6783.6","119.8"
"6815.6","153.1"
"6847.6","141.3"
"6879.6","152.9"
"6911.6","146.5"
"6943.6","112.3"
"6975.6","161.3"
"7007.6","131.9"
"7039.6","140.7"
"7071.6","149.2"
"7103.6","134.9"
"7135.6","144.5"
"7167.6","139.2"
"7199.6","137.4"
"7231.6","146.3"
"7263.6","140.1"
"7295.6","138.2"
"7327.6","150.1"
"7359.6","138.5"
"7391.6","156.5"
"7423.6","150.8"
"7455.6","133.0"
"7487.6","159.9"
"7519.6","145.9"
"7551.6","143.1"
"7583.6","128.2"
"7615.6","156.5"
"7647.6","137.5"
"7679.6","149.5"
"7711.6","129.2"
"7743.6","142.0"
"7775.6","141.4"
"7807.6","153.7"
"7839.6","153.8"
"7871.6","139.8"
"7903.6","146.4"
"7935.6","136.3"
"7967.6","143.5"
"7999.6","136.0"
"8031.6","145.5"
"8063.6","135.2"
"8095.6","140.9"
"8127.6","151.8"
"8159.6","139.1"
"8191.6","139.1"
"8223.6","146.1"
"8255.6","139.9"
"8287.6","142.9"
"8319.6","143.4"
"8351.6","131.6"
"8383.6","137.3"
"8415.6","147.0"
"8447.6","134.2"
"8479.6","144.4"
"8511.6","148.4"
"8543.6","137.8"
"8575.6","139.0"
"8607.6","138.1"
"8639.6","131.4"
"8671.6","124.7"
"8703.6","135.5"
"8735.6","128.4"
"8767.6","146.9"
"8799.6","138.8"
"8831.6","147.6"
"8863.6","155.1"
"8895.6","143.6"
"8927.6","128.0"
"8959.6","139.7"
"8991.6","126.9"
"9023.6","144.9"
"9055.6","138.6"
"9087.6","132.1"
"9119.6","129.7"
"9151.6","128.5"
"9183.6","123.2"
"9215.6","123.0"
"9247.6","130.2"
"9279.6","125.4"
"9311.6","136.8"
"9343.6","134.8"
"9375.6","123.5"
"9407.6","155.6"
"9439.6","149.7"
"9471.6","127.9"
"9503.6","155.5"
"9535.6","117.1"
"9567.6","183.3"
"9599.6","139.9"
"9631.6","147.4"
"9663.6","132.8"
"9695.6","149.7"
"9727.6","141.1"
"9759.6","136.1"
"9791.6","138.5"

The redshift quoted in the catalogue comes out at 0.286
